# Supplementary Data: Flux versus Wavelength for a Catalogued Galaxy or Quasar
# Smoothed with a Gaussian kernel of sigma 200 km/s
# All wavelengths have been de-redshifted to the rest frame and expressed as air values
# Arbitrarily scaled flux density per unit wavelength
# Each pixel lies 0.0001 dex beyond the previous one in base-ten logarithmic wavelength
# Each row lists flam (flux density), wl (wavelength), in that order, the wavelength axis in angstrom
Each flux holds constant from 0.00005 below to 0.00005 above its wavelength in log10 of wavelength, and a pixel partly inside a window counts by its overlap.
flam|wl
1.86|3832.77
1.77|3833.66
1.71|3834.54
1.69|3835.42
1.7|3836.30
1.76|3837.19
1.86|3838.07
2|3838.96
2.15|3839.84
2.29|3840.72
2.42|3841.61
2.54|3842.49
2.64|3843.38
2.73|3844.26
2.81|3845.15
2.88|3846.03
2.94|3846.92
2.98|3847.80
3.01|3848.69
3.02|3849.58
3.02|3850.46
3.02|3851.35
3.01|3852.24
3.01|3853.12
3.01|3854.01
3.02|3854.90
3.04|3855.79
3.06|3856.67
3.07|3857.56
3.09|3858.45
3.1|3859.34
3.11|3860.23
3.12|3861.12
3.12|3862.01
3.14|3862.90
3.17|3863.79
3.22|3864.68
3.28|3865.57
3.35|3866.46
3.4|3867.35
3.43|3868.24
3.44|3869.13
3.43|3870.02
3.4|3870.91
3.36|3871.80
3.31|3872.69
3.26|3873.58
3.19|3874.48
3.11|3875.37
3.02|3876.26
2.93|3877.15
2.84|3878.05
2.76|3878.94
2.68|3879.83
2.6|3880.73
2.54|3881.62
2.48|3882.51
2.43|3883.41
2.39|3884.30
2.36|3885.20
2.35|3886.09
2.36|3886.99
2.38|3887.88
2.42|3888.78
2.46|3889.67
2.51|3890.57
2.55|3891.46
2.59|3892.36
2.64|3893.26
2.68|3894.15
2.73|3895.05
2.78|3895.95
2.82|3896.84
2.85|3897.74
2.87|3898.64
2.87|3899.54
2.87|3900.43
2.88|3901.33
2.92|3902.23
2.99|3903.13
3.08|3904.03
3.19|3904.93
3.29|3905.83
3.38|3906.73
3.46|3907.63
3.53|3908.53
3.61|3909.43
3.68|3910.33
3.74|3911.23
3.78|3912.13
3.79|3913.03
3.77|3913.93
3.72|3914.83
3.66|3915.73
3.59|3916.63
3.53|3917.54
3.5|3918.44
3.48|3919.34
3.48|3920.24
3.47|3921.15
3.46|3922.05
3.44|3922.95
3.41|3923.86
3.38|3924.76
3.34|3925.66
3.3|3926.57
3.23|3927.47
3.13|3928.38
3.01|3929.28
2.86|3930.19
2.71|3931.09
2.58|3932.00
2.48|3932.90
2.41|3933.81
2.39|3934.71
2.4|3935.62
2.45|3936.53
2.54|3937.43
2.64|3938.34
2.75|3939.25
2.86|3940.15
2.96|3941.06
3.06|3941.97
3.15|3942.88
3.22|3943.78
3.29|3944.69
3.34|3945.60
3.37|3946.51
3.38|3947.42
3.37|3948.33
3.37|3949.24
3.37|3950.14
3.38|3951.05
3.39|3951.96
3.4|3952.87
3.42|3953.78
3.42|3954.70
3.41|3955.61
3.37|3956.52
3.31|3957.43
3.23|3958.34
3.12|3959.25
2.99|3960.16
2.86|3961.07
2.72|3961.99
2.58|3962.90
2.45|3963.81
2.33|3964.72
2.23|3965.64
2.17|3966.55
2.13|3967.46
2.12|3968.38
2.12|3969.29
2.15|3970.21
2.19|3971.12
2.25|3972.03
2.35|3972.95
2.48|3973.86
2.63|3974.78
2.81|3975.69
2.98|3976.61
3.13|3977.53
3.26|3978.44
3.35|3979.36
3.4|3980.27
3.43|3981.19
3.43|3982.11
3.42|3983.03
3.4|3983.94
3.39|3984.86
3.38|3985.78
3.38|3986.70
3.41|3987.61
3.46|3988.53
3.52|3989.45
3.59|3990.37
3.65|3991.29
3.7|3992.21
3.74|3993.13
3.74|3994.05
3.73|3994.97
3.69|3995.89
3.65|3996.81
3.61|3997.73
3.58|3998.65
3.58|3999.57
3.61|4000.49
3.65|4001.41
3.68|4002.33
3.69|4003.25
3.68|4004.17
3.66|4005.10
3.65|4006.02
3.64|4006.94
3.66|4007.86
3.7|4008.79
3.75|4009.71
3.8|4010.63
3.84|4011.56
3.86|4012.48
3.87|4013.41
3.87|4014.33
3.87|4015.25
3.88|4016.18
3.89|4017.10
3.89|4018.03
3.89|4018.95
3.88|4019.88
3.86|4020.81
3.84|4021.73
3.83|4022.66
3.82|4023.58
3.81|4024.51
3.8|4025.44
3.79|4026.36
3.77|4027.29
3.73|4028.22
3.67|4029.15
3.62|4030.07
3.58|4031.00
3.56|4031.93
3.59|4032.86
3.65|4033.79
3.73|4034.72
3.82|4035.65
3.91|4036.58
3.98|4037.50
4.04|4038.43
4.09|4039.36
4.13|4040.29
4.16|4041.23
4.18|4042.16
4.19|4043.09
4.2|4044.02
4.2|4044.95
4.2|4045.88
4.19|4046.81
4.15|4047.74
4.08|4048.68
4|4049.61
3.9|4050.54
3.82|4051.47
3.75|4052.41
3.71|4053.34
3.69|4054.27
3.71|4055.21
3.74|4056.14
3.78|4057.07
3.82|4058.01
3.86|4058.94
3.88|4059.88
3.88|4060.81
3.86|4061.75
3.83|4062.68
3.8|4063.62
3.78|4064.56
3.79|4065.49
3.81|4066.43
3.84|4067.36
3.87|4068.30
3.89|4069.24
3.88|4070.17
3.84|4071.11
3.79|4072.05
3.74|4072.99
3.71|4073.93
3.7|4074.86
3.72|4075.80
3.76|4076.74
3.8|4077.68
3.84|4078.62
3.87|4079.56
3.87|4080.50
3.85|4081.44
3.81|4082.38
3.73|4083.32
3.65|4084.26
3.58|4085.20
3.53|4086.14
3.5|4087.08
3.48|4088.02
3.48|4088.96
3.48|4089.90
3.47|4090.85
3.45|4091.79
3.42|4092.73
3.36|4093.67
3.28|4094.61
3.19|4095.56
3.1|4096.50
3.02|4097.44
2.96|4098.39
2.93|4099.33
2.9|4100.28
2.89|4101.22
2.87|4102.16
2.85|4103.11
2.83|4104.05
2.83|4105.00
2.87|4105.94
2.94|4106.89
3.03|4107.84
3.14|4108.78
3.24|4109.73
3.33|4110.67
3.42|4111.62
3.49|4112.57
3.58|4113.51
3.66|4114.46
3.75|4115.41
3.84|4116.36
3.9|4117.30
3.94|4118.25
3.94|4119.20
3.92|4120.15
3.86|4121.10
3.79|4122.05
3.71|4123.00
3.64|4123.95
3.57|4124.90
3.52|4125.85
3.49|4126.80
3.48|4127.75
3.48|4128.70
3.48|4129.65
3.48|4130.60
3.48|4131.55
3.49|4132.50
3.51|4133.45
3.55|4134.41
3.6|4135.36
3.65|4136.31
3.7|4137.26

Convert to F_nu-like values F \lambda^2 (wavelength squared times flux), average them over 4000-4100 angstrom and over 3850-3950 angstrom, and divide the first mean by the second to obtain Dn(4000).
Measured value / 1.32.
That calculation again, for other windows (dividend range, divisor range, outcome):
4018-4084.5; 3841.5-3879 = 1.38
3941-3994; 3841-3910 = 1.10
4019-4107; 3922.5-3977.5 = 1.35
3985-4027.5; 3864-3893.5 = 1.38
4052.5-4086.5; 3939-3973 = 1.37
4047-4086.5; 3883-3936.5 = 1.36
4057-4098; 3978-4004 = 1.08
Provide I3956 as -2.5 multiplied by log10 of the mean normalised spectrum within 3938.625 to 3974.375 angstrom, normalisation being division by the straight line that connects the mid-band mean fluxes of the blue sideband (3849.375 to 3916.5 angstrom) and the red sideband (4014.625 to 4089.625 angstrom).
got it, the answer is 0.17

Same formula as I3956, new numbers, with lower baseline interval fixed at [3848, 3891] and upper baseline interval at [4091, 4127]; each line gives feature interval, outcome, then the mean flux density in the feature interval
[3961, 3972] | 0.32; 2.32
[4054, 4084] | -0.16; 3.8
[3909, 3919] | -0.21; 3.67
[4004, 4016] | -0.18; 3.76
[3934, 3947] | 0.07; 2.88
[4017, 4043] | -0.19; 3.84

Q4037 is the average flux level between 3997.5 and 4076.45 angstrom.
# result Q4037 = 3.83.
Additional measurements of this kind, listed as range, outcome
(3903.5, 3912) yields 3.45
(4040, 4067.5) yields 3.93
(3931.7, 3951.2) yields 2.94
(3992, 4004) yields 3.67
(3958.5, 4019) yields 3.28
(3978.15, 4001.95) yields 3.53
